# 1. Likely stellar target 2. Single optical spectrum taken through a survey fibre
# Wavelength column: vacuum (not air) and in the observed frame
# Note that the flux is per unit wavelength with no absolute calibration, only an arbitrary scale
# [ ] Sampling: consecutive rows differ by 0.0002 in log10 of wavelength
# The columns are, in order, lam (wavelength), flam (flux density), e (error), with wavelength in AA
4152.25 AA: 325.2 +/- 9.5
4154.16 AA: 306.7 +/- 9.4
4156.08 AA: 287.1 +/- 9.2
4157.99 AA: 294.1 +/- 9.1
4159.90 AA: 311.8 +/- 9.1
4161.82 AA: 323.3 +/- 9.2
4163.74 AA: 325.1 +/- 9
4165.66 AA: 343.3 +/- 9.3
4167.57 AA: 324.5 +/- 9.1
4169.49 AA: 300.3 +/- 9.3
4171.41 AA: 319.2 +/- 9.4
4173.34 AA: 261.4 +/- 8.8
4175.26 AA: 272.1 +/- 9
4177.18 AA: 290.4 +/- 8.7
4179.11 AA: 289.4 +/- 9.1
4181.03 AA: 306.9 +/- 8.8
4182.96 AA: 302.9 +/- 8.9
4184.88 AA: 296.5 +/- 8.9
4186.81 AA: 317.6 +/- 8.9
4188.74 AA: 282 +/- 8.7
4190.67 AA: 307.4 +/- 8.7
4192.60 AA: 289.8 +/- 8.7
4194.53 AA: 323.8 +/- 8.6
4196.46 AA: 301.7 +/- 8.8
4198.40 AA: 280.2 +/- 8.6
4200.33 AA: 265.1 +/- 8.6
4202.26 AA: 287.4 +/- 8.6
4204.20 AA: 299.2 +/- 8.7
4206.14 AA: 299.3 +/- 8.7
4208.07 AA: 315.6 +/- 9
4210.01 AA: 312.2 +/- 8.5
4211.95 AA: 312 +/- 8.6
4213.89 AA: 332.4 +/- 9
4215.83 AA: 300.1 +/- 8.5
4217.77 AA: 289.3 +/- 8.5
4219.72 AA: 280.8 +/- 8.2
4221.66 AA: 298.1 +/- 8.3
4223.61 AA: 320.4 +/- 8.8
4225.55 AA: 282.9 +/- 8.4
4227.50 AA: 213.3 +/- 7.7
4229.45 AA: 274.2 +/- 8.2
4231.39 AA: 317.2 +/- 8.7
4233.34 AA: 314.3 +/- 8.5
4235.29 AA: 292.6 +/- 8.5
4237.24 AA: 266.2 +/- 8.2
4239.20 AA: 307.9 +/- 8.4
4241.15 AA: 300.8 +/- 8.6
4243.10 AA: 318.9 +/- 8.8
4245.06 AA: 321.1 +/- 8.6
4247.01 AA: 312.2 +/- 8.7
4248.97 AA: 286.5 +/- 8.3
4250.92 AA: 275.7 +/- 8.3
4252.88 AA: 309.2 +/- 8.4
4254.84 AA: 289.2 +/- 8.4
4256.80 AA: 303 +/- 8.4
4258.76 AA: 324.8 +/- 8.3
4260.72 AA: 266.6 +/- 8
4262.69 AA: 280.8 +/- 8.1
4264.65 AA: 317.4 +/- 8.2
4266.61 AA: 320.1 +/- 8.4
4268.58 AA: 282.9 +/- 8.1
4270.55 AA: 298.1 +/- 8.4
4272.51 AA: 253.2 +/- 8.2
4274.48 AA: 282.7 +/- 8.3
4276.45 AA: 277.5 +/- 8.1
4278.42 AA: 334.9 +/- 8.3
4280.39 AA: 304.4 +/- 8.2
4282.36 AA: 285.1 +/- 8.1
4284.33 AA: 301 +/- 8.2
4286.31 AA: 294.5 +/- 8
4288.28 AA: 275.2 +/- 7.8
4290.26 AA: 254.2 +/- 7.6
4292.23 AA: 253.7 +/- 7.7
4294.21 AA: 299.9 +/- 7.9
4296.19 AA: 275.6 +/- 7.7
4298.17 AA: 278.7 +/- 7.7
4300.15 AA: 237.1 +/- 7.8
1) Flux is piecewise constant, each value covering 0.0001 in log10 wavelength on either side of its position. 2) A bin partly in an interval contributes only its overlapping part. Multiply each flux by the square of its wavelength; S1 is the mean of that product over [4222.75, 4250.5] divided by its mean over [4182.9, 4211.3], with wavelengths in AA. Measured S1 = 1.00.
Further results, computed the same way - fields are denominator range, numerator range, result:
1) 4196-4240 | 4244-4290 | 1.03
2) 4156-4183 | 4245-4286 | 1.02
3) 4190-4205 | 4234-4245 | 1.04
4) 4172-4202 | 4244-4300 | 1.03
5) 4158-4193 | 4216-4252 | 0.99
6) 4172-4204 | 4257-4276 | 1.04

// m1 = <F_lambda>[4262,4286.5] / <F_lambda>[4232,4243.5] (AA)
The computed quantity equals 0.98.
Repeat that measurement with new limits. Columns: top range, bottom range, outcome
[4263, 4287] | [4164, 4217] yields 0.98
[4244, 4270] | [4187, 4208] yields 1.01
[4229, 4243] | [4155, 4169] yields 0.95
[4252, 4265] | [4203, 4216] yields 0.96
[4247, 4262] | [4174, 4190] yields 1.00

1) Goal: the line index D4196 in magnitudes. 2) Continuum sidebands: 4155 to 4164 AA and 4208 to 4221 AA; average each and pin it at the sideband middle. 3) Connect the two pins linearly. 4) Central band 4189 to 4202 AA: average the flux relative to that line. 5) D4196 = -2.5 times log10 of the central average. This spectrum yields 0.04 mag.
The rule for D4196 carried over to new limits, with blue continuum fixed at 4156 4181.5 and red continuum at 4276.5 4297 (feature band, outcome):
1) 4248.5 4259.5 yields -0.02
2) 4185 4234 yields 0.01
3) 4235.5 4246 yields -0.03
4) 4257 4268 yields -0.04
